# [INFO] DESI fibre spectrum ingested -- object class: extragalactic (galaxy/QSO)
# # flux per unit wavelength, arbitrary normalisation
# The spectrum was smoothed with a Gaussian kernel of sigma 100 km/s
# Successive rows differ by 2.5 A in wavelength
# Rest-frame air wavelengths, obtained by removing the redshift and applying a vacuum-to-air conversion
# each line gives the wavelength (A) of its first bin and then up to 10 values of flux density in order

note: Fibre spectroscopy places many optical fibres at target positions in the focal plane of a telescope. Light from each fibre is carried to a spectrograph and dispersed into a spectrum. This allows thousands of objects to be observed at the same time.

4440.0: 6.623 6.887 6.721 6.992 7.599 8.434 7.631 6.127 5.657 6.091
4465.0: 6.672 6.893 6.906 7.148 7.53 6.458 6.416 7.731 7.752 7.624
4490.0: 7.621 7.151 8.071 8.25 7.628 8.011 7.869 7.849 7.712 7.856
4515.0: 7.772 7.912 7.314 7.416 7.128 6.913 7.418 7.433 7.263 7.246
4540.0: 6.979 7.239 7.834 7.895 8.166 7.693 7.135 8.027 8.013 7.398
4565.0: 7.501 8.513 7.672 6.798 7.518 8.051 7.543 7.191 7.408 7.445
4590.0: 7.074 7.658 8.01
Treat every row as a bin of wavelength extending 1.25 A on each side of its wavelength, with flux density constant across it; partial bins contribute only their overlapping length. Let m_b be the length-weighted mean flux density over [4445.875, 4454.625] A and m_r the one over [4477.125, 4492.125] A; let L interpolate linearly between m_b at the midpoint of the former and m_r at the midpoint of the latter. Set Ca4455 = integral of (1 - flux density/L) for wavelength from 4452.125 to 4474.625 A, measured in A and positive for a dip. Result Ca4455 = 2.1 A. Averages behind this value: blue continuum 7.63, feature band 6.8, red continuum 7.31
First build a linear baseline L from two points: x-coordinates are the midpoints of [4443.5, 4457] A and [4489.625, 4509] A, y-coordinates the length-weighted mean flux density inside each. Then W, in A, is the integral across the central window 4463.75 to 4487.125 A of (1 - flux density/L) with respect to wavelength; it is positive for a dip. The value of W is 1.6 A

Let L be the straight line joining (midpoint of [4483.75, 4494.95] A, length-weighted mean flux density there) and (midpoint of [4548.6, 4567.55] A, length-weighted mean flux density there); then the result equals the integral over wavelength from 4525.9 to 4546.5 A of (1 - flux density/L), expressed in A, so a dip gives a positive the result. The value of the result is 1.1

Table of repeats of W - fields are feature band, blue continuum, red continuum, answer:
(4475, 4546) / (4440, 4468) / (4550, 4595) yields -2.8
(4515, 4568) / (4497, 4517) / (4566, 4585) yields 1.3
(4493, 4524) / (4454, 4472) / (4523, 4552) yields -3.0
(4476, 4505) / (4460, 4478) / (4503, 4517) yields -0.9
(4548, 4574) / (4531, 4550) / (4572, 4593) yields -0.9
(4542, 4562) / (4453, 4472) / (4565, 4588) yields -1.0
